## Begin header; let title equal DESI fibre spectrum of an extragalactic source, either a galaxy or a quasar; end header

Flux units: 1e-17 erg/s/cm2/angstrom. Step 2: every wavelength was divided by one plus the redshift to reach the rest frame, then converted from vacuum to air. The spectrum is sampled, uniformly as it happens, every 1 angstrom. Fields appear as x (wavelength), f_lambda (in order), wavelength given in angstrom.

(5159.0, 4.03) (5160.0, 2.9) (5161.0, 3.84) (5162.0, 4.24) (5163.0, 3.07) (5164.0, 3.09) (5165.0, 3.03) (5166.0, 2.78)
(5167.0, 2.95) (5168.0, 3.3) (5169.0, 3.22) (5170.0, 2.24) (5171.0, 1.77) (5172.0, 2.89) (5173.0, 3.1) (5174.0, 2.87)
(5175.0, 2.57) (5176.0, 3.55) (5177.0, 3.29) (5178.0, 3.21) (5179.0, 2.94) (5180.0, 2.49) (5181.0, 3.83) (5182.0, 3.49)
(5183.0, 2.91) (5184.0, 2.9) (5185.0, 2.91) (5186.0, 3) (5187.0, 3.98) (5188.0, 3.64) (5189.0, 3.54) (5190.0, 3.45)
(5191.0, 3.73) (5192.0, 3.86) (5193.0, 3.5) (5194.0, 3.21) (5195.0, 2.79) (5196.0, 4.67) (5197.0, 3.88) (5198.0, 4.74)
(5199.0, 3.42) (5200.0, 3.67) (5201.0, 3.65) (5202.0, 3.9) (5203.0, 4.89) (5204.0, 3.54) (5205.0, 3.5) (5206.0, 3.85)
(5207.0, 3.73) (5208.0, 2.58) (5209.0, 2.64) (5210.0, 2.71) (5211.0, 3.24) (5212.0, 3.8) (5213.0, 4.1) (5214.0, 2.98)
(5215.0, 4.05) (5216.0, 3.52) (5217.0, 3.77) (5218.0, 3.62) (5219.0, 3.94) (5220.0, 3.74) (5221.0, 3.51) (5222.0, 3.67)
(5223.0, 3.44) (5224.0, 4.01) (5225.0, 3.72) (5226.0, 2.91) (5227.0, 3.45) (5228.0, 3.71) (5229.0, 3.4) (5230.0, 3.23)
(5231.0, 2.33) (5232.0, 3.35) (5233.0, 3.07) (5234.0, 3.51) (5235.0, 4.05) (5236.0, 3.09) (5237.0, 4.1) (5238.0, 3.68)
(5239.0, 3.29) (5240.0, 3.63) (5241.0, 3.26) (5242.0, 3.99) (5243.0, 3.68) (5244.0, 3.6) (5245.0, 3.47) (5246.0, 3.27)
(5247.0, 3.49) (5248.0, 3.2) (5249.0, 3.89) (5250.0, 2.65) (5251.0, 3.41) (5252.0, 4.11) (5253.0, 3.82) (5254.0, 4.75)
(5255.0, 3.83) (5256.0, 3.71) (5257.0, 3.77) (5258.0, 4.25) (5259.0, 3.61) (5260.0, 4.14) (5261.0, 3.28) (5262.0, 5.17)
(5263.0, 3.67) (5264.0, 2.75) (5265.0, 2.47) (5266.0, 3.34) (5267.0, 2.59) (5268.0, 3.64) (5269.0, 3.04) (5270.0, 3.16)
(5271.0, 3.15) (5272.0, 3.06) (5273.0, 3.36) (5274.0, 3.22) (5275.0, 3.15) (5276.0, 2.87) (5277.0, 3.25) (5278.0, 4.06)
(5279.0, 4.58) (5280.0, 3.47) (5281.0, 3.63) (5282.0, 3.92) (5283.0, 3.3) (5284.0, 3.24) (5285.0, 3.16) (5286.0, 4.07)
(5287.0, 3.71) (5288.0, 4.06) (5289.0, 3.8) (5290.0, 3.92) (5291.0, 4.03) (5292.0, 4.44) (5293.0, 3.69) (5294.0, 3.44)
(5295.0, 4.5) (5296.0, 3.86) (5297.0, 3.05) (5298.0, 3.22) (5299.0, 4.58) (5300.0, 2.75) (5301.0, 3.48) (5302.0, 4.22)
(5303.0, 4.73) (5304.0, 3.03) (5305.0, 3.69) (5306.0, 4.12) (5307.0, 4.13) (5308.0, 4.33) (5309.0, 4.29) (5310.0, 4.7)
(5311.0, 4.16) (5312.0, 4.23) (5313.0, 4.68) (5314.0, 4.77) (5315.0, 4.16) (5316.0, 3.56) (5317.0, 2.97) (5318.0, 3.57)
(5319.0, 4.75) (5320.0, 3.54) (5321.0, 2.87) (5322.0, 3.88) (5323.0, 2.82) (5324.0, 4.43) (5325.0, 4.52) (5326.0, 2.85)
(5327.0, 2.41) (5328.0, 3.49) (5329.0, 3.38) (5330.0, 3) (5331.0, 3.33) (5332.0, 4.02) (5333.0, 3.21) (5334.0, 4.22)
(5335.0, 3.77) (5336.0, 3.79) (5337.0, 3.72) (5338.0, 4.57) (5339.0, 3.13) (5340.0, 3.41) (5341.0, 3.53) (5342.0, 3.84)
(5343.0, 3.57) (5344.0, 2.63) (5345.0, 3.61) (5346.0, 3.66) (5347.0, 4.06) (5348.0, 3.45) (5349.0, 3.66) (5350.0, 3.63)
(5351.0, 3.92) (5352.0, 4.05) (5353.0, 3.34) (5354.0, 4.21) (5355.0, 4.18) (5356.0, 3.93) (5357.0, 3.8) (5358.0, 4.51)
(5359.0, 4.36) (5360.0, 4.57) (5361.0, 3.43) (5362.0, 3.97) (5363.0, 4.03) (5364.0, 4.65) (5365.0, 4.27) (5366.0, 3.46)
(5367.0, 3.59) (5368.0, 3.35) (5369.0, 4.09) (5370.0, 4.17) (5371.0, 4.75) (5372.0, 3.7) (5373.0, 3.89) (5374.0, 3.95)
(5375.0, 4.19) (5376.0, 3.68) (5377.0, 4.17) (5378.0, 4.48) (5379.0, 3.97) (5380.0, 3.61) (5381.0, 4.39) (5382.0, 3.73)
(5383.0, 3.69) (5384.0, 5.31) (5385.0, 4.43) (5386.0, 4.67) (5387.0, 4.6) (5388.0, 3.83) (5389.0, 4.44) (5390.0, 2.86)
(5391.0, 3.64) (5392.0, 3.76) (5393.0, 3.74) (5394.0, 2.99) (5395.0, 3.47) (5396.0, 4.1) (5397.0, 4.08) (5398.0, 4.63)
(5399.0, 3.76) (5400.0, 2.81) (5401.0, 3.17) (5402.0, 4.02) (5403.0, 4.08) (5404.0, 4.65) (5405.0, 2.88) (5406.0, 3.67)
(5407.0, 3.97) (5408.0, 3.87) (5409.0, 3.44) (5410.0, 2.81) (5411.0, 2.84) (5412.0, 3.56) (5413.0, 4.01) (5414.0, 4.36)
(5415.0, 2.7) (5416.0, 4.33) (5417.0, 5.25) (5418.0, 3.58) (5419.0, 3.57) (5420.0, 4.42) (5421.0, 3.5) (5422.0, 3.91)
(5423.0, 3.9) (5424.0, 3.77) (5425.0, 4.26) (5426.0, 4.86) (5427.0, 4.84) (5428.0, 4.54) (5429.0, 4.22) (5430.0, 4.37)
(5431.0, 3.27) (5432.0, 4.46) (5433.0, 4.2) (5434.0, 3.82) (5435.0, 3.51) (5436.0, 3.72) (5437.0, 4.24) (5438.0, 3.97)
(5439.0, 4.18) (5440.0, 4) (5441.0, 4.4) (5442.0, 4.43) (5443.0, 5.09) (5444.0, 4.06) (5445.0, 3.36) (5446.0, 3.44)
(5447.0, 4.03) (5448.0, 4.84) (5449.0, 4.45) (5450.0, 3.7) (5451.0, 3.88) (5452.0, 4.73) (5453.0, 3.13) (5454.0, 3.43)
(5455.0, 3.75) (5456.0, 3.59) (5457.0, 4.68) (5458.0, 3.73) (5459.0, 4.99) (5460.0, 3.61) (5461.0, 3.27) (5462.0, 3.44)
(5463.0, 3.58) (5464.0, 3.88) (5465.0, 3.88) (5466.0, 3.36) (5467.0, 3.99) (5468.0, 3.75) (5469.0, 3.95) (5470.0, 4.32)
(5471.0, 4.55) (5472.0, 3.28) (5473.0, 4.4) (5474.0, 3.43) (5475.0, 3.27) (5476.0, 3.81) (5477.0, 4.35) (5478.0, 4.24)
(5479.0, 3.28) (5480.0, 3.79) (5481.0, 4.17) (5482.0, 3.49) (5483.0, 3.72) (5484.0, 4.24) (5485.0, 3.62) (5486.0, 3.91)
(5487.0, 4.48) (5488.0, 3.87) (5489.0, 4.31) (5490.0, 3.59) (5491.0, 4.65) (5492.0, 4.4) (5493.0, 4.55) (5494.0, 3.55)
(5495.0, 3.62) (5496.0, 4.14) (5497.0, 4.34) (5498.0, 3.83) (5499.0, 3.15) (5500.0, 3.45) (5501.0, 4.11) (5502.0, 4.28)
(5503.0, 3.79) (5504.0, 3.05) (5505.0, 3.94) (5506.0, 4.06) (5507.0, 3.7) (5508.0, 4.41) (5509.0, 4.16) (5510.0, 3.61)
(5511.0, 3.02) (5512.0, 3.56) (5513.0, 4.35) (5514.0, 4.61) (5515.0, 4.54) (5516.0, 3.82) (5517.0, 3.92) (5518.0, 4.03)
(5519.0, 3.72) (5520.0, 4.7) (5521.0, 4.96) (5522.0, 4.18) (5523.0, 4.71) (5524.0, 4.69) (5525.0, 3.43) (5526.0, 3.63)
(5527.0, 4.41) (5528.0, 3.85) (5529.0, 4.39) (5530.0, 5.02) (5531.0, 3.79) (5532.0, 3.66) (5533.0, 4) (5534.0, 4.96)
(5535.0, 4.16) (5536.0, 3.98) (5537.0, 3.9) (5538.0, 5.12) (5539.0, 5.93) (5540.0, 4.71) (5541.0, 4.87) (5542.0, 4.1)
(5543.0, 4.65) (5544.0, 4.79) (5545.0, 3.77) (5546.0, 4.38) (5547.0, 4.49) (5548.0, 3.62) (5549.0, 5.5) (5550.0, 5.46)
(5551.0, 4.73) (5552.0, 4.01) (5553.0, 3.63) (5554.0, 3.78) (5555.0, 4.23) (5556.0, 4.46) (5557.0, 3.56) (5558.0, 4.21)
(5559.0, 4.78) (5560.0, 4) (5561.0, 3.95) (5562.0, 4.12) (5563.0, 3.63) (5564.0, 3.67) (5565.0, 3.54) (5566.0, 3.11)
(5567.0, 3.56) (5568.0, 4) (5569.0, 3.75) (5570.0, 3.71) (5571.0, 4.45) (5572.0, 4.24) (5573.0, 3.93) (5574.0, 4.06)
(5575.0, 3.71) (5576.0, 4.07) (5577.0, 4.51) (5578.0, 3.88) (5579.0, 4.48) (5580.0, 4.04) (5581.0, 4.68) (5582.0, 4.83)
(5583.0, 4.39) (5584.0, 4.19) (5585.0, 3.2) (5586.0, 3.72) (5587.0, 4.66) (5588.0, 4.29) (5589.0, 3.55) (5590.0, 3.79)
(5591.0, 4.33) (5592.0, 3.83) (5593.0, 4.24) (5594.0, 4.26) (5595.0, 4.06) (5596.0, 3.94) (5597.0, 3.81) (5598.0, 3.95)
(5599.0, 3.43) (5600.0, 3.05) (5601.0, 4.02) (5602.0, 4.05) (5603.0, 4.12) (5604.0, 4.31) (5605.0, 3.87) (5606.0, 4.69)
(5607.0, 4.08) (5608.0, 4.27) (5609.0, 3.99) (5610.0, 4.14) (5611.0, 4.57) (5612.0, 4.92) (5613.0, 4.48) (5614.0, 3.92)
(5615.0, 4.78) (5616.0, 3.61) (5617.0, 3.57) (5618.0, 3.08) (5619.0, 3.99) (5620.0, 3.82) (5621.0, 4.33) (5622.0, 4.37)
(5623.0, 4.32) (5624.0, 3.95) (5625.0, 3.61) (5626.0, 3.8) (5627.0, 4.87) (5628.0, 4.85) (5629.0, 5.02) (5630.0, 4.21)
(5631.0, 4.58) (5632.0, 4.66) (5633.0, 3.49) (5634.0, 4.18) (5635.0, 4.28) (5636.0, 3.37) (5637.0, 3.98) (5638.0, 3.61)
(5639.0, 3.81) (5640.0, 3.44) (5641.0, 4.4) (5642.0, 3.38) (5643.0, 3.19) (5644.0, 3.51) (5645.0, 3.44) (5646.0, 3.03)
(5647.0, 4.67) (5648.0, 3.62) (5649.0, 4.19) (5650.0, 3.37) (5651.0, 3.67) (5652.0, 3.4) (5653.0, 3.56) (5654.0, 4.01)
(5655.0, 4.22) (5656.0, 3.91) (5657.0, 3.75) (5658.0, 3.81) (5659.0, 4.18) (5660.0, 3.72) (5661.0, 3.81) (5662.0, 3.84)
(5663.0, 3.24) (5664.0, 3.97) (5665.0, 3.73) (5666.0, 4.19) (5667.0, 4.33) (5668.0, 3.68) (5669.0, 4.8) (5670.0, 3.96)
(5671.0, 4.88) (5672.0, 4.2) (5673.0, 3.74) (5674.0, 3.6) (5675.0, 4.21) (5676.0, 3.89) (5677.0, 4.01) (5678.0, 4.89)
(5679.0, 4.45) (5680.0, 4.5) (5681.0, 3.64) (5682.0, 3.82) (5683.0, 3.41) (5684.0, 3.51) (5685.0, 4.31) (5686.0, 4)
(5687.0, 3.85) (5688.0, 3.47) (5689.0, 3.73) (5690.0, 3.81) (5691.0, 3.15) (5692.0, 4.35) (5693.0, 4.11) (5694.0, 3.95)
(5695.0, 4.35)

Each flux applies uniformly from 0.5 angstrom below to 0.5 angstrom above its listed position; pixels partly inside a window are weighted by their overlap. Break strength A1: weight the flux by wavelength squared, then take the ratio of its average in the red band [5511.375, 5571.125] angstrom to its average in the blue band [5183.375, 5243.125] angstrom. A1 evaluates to 1.34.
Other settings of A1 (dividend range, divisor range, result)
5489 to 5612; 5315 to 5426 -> 1.15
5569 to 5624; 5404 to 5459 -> 1.09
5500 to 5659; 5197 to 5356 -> 1.25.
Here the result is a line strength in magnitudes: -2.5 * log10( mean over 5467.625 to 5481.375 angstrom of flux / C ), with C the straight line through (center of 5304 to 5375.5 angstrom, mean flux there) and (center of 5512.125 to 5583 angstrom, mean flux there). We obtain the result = 0.05 mag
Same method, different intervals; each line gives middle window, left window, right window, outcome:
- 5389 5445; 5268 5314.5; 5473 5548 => 0.02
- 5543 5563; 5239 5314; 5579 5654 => -0.09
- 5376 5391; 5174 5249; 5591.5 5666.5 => -0.12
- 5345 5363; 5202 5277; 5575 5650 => -0.07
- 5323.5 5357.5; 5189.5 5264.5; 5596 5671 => 0.02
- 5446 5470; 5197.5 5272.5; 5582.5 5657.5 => -0.03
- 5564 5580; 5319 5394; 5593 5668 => 0.00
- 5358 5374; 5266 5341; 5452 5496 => -0.08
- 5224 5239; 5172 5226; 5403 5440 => 0.04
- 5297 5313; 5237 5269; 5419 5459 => -0.07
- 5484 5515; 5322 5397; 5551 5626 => 0.00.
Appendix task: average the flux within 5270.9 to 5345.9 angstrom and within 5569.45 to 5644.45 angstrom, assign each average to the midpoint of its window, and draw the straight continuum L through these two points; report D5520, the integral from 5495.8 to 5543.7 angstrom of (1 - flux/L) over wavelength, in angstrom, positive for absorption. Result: -2.4 angstrom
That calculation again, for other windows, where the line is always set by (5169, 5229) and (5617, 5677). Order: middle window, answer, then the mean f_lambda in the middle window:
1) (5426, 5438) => -1.43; 4.13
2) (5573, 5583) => -0.98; 4.24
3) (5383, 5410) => -1.51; 3.86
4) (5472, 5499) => -1.29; 3.94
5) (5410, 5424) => -0.47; 3.8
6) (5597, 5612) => -0.64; 4.06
